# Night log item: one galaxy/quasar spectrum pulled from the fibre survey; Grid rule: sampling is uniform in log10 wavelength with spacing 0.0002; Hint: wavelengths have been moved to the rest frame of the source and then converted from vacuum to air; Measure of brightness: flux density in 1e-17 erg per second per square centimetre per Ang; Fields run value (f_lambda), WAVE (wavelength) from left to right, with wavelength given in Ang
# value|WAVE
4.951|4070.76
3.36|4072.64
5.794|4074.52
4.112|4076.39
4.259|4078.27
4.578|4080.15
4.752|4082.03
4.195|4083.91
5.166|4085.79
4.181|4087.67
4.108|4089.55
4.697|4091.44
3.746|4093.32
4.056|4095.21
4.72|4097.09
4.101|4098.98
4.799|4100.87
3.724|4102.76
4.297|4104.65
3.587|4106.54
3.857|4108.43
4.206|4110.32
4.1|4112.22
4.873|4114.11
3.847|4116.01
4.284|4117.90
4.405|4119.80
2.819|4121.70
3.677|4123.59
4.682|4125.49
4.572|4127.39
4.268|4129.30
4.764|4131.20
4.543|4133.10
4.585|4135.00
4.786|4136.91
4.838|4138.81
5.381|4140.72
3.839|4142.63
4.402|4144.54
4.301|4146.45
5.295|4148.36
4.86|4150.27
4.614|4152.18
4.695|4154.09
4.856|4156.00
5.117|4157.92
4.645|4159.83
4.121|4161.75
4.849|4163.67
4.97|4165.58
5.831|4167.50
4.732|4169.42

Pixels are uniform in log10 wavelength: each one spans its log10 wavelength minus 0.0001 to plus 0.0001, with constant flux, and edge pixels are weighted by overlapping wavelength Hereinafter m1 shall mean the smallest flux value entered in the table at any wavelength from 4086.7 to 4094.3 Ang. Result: 3.746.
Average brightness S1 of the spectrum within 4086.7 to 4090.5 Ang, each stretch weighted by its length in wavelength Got 4.15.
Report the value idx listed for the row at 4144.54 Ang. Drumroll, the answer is 4.402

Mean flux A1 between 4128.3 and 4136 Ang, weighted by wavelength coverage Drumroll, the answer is 4.54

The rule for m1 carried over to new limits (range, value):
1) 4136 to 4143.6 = 3.839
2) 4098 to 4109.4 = 3.587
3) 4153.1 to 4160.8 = 4.645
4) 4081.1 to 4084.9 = 4.195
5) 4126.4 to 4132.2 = 4.268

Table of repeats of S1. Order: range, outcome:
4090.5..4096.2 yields 4.18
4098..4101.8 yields 4.45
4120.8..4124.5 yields 3.26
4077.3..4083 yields 4.52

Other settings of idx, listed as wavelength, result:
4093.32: 3.746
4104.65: 4.297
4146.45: 4.301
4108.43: 3.857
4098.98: 4.101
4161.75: 4.121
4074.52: 5.794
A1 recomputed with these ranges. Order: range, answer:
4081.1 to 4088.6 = 4.58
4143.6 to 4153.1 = 4.7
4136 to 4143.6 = 4.71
